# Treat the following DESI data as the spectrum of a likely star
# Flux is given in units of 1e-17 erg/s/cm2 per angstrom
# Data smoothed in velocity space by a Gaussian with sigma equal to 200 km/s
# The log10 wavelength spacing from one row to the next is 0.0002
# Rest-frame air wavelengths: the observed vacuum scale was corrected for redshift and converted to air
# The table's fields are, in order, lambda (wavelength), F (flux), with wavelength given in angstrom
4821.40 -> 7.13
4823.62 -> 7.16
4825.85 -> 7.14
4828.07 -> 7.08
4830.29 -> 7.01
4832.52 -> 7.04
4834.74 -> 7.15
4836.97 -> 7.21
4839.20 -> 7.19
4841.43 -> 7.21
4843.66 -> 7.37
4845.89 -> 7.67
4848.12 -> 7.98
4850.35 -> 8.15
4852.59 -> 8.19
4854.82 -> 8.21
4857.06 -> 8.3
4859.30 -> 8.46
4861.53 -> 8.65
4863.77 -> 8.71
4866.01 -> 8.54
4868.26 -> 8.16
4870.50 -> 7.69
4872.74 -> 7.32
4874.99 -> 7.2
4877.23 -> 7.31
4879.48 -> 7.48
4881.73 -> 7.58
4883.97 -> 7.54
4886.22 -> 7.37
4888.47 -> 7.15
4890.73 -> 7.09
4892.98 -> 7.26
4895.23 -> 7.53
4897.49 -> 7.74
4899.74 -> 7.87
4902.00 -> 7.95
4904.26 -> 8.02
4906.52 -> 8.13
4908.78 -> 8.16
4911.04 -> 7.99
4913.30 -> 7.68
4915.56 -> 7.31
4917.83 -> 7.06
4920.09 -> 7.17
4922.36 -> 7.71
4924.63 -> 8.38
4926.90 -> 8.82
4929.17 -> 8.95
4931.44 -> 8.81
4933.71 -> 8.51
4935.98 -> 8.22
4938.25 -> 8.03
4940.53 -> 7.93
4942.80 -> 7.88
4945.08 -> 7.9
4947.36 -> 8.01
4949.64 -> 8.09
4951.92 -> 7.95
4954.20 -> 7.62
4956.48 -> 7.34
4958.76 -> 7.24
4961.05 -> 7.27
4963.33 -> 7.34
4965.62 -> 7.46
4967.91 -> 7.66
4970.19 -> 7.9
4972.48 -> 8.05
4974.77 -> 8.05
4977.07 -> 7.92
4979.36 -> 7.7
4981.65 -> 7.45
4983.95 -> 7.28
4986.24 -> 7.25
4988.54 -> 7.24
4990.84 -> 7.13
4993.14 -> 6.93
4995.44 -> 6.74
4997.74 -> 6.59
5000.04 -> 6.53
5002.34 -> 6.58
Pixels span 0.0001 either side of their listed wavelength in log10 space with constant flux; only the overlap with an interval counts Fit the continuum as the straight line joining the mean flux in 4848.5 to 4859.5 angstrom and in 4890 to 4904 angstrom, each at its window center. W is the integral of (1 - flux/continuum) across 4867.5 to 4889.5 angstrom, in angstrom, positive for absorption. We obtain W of 1.1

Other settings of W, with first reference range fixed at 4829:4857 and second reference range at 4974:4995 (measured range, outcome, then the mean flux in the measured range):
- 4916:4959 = -3.1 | 7.98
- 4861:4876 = -1.0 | 8.02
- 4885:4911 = -0.6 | 7.67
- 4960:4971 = -0.1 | 7.52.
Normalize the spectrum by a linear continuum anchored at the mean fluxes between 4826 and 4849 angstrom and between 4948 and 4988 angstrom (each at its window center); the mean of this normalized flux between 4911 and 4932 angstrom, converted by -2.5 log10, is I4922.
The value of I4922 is -0.07 mag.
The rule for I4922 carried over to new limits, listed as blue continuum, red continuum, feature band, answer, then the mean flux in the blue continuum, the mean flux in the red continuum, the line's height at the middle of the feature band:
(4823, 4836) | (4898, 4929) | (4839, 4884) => -0.07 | 7.09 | 7.9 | 7.4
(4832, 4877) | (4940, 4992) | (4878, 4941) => -0.01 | 7.82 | 7.63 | 7.73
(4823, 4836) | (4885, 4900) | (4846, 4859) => -0.13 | 7.09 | 7.41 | 7.21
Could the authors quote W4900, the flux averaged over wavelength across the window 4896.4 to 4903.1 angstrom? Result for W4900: 7.86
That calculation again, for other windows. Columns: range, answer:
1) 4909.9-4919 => 7.51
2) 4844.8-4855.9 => 8.04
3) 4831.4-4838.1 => 7.13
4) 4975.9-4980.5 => 7.8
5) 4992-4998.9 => 6.76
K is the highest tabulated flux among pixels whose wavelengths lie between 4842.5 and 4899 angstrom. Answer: 8.71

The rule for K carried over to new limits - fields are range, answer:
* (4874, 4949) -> 8.95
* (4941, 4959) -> 8.09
